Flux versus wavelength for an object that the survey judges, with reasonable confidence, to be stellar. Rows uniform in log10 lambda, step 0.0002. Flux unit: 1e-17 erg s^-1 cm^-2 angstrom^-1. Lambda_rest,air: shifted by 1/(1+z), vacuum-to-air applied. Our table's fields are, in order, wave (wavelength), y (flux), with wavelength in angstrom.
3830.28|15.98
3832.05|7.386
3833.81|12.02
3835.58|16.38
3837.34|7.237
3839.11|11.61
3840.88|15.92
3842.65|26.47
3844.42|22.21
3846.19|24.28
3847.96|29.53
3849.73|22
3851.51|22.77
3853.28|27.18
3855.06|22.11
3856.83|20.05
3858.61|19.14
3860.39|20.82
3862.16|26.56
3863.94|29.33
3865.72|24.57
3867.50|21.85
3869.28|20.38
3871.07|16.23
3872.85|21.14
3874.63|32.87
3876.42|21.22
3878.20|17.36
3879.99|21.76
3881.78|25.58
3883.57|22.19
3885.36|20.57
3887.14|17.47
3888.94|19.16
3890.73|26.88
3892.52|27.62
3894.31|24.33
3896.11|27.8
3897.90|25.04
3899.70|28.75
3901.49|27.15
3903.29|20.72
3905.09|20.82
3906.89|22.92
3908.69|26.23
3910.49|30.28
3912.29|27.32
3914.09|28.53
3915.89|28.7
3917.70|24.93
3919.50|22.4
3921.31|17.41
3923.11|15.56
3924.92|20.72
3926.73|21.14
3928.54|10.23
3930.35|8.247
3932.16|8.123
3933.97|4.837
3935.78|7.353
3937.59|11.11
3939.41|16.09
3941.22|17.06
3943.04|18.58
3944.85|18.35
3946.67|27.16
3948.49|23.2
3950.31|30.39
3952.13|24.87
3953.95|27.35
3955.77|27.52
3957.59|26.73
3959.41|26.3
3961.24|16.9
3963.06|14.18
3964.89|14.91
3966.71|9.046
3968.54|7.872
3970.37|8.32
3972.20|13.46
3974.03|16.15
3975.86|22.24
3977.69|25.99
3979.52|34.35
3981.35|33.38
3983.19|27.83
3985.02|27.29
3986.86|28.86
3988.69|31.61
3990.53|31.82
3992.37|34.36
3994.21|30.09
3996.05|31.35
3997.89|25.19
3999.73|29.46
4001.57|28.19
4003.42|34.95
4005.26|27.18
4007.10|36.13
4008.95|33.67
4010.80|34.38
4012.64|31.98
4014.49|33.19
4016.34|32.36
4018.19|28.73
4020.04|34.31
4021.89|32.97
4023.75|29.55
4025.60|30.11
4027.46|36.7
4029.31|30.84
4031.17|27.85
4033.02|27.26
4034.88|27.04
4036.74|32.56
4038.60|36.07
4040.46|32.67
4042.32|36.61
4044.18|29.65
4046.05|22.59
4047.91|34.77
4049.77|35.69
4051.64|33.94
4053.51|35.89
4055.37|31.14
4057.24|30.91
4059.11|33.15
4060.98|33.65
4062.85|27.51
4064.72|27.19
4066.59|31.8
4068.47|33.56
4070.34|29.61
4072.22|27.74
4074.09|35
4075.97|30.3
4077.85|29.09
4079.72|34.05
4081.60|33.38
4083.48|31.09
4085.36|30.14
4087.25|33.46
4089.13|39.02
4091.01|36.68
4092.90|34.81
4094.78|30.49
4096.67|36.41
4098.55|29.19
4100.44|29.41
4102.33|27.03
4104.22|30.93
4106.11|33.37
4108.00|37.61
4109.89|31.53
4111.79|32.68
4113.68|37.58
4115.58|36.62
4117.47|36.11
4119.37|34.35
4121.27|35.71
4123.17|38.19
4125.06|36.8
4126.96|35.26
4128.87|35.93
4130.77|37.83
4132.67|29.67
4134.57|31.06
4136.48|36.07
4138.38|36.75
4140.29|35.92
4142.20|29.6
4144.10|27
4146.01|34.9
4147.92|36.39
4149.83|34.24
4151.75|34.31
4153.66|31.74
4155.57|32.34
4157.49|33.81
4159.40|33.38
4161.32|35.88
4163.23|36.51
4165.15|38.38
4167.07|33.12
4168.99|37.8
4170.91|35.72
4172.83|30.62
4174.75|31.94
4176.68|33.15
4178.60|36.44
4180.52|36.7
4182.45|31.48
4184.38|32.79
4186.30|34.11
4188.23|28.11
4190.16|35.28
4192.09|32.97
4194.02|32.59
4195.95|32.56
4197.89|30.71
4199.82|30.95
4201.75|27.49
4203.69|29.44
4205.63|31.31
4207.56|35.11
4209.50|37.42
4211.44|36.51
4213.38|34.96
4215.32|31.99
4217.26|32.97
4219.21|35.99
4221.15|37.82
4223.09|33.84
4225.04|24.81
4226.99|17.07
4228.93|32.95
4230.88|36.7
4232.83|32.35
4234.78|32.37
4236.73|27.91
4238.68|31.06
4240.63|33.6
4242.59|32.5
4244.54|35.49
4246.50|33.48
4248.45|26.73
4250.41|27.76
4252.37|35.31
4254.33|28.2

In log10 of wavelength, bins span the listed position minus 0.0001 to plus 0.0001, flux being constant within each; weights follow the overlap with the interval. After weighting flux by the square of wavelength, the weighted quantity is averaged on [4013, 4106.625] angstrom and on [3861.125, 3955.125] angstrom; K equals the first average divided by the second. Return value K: 1.59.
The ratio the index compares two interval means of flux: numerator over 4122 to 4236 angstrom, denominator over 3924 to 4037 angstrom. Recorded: 1.36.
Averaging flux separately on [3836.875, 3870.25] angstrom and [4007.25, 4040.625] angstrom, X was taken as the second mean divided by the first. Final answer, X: 1.5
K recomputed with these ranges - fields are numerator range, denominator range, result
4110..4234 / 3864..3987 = 1.78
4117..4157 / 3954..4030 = 1.35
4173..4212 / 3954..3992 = 1.62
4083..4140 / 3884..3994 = 1.70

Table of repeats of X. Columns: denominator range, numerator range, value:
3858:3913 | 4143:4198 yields 1.42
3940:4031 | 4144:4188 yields 1.29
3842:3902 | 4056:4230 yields 1.40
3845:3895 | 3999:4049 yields 1.37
